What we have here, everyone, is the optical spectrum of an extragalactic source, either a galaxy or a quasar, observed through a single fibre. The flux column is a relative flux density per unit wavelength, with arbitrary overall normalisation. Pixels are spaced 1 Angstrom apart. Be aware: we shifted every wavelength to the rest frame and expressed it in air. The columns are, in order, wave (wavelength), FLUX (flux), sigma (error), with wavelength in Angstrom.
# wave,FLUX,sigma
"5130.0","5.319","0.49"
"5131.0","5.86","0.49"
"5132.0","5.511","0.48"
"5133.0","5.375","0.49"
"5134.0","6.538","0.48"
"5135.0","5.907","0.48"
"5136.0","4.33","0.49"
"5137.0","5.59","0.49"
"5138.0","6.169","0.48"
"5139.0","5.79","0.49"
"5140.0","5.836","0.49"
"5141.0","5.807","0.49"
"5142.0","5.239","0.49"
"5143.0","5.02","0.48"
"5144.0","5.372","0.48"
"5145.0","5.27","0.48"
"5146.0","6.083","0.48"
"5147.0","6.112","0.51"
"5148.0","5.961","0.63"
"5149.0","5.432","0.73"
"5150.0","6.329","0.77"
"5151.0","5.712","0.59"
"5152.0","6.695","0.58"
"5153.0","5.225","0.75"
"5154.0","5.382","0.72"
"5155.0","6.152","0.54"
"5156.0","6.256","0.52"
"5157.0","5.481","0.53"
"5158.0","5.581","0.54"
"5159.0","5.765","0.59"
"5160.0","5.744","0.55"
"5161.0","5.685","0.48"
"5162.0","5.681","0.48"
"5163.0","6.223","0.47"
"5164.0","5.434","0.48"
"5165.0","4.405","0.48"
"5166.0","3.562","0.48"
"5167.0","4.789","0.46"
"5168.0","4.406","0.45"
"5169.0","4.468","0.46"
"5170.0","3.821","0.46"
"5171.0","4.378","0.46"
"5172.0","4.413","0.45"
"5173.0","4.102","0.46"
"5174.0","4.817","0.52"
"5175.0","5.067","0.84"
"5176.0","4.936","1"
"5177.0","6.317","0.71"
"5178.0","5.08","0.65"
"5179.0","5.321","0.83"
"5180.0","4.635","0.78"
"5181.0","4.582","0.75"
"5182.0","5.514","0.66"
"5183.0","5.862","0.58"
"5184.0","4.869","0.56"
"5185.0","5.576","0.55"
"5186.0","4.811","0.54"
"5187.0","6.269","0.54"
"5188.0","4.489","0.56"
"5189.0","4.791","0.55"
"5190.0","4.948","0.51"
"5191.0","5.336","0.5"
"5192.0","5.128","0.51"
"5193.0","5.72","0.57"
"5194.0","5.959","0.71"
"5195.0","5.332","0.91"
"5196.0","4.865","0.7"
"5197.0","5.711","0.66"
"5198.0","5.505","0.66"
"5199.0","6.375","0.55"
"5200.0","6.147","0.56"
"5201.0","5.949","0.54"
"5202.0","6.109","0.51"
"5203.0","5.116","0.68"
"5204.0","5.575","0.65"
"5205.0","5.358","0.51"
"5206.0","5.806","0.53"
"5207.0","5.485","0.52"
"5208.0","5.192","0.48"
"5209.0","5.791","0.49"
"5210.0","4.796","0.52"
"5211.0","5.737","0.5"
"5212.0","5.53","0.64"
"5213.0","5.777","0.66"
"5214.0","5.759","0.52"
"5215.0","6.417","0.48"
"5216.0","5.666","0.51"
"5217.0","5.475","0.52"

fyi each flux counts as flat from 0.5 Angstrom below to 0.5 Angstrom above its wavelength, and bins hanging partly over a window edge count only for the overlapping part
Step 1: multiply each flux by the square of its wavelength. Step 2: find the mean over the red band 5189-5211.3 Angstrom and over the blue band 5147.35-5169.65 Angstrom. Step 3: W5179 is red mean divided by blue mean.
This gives 1.03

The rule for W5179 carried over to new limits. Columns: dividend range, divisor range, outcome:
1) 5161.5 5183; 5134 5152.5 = 0.86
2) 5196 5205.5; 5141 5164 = 1.01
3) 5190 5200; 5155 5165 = 0.98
